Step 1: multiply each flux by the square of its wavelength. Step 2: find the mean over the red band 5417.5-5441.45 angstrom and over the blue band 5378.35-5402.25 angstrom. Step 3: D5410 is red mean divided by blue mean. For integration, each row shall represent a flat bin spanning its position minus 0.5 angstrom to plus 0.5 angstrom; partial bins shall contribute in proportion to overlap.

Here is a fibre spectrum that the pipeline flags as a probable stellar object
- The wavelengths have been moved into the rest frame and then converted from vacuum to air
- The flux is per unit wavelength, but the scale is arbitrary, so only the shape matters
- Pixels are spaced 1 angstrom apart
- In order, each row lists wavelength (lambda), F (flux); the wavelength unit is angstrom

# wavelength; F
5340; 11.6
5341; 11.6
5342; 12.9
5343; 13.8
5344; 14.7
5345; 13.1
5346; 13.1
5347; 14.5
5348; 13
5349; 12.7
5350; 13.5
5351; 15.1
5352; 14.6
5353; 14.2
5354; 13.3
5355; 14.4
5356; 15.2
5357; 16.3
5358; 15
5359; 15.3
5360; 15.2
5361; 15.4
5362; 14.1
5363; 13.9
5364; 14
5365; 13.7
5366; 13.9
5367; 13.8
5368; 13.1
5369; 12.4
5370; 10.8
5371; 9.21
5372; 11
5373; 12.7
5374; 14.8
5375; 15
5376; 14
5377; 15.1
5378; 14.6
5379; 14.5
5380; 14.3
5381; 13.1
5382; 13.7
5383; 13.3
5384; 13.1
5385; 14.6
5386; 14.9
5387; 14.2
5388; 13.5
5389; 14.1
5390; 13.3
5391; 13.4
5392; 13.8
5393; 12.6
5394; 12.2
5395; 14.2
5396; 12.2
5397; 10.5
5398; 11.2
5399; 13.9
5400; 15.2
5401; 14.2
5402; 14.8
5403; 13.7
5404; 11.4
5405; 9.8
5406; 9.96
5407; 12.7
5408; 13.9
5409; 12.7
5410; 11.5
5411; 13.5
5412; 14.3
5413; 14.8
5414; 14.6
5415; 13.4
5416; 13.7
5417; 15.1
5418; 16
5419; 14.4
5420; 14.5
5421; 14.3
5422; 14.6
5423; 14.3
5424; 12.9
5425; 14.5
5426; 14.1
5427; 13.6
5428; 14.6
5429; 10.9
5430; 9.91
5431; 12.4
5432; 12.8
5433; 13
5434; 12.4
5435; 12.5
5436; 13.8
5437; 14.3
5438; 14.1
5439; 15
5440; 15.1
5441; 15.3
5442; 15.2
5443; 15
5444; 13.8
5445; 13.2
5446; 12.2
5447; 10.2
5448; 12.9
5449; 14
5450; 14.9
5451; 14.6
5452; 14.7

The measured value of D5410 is 1.03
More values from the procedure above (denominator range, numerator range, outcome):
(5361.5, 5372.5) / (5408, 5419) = 1.12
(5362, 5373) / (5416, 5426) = 1.16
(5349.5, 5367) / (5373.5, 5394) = 0.97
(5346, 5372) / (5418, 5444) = 1.03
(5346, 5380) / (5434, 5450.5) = 1.02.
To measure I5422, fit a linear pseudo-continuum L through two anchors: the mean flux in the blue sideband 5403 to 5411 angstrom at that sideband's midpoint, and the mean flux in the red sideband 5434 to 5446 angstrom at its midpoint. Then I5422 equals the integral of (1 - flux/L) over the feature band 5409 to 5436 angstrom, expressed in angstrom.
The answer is -1.3 angstrom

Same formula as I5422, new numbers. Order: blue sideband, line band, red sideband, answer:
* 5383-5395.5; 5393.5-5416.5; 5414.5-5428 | 1.62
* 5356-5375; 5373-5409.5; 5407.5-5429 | 1.13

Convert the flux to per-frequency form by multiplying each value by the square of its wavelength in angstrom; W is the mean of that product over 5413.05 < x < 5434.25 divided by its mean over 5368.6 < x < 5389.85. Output 1.03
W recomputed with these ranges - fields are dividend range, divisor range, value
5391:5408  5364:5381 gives 0.96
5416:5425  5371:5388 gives 1.07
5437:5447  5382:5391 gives 1.04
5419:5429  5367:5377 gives 1.12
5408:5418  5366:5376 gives 1.11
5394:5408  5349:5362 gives 0.87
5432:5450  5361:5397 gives 1.04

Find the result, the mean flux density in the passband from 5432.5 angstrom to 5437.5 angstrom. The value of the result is 13.2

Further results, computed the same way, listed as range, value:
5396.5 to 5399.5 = 11.9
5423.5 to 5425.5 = 13.7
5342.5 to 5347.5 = 13.8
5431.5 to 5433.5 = 12.9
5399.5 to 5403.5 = 14.5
